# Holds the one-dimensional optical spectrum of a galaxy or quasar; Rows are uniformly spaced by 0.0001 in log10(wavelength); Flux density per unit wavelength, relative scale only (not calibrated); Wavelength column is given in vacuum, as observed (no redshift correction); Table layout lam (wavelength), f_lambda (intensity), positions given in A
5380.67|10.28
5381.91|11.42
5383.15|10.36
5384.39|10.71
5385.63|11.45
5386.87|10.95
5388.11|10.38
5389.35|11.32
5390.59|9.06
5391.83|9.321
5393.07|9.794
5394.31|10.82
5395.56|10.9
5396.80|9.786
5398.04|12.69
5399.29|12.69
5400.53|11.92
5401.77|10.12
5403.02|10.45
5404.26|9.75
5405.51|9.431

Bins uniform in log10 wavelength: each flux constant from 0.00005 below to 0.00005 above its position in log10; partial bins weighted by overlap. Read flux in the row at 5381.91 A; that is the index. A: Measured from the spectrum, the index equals 11.42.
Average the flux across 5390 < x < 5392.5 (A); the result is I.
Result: 9.22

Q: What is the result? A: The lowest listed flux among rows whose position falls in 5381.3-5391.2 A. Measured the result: 9.06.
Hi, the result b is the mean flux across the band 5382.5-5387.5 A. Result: 10.9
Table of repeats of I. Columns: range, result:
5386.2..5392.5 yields 10.2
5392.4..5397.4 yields 10.3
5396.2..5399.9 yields 11.7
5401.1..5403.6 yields 10.3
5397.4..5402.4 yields 11.8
